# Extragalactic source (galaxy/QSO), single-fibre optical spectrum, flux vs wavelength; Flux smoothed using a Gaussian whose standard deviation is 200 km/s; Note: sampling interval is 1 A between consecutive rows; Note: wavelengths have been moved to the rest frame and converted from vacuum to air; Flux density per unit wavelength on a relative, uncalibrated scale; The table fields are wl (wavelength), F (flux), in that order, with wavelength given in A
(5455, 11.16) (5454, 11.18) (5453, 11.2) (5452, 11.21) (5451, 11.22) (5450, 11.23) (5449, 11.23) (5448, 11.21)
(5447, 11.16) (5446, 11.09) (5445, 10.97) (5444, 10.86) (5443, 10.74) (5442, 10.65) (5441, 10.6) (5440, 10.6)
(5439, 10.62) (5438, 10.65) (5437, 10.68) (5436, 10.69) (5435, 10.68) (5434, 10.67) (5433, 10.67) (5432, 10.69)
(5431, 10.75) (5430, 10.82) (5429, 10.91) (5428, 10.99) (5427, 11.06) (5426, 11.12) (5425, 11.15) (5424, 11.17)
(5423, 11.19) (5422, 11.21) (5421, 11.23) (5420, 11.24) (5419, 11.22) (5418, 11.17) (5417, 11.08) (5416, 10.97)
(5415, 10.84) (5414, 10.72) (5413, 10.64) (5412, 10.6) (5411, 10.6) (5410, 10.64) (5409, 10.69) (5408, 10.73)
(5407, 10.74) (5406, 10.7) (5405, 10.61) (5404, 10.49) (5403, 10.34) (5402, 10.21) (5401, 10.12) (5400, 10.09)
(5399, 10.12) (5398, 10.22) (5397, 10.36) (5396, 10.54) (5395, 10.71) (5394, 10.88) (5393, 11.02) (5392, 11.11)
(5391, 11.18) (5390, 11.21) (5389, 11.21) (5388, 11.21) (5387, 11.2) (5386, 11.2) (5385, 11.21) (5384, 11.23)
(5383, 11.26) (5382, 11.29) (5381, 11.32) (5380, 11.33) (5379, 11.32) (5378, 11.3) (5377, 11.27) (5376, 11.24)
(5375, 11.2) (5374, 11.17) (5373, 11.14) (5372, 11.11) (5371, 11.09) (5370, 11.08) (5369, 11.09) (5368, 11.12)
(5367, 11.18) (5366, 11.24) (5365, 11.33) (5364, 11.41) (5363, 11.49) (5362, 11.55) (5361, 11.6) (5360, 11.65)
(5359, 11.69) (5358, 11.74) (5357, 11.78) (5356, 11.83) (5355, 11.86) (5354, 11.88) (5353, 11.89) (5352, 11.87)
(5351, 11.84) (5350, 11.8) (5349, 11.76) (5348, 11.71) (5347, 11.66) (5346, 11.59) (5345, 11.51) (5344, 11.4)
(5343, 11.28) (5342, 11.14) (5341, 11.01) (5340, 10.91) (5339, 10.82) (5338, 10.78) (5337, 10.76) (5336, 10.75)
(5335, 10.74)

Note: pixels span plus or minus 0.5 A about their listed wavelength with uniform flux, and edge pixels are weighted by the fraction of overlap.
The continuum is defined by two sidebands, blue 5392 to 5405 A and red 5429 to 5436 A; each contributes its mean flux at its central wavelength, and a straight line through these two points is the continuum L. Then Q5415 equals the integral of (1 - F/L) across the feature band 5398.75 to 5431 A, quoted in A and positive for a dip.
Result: -0.6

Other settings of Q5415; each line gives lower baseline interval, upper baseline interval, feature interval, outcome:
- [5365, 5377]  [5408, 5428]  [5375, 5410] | 0.6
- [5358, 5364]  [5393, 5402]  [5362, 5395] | -0.6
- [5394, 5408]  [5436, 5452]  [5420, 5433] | -0.4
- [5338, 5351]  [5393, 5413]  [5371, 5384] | -0.4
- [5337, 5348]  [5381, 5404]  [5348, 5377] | -1.1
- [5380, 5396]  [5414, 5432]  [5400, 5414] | 0.7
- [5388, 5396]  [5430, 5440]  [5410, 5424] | -0.2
